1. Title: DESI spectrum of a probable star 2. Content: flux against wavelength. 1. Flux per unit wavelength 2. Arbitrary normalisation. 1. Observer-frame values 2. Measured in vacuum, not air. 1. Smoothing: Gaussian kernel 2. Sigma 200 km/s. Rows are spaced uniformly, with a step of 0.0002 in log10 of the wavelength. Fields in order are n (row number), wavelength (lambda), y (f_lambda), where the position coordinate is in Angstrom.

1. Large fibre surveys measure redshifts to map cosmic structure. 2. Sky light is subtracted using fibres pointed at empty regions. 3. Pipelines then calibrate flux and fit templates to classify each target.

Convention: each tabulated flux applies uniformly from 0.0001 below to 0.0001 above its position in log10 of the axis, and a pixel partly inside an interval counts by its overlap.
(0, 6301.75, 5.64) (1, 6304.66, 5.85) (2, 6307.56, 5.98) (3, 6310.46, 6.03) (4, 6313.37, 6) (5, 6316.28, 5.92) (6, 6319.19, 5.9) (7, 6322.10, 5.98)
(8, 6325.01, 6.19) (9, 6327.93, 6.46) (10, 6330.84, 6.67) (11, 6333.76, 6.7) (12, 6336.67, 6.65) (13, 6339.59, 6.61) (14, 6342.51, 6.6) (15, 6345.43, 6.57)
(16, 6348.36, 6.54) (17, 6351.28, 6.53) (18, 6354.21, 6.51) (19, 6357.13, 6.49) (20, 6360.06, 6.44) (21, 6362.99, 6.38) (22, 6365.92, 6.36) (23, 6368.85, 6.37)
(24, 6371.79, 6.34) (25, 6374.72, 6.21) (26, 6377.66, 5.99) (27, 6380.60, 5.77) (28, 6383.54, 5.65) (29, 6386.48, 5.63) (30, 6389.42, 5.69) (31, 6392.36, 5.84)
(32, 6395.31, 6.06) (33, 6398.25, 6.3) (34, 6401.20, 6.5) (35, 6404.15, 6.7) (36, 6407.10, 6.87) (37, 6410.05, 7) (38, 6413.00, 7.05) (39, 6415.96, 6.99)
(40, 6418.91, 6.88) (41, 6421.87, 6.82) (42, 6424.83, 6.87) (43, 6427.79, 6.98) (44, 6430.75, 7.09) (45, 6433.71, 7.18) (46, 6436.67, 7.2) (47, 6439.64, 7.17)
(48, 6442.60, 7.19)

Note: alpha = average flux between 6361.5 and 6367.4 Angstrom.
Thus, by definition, 6.37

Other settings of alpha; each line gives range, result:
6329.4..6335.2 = 6.68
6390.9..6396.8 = 5.95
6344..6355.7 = 6.54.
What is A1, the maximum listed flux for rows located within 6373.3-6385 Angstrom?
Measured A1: 6.21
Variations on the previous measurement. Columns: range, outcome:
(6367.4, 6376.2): 6.37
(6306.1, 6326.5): 6.19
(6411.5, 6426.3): 7.05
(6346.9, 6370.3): 6.54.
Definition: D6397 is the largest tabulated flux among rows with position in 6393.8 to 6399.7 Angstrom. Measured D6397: 6.3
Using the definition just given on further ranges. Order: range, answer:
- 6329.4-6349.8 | 6.7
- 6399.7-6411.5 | 7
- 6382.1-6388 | 5.65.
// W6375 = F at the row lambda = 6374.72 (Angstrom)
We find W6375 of 6.21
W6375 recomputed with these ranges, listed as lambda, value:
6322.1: 5.98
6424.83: 6.87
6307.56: 5.98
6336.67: 6.65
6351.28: 6.53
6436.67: 7.2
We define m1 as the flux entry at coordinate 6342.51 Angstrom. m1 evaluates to 6.6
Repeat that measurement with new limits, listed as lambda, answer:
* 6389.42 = 5.69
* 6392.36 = 5.84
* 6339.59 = 6.61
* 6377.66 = 5.99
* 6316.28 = 5.92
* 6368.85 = 6.37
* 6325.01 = 6.19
